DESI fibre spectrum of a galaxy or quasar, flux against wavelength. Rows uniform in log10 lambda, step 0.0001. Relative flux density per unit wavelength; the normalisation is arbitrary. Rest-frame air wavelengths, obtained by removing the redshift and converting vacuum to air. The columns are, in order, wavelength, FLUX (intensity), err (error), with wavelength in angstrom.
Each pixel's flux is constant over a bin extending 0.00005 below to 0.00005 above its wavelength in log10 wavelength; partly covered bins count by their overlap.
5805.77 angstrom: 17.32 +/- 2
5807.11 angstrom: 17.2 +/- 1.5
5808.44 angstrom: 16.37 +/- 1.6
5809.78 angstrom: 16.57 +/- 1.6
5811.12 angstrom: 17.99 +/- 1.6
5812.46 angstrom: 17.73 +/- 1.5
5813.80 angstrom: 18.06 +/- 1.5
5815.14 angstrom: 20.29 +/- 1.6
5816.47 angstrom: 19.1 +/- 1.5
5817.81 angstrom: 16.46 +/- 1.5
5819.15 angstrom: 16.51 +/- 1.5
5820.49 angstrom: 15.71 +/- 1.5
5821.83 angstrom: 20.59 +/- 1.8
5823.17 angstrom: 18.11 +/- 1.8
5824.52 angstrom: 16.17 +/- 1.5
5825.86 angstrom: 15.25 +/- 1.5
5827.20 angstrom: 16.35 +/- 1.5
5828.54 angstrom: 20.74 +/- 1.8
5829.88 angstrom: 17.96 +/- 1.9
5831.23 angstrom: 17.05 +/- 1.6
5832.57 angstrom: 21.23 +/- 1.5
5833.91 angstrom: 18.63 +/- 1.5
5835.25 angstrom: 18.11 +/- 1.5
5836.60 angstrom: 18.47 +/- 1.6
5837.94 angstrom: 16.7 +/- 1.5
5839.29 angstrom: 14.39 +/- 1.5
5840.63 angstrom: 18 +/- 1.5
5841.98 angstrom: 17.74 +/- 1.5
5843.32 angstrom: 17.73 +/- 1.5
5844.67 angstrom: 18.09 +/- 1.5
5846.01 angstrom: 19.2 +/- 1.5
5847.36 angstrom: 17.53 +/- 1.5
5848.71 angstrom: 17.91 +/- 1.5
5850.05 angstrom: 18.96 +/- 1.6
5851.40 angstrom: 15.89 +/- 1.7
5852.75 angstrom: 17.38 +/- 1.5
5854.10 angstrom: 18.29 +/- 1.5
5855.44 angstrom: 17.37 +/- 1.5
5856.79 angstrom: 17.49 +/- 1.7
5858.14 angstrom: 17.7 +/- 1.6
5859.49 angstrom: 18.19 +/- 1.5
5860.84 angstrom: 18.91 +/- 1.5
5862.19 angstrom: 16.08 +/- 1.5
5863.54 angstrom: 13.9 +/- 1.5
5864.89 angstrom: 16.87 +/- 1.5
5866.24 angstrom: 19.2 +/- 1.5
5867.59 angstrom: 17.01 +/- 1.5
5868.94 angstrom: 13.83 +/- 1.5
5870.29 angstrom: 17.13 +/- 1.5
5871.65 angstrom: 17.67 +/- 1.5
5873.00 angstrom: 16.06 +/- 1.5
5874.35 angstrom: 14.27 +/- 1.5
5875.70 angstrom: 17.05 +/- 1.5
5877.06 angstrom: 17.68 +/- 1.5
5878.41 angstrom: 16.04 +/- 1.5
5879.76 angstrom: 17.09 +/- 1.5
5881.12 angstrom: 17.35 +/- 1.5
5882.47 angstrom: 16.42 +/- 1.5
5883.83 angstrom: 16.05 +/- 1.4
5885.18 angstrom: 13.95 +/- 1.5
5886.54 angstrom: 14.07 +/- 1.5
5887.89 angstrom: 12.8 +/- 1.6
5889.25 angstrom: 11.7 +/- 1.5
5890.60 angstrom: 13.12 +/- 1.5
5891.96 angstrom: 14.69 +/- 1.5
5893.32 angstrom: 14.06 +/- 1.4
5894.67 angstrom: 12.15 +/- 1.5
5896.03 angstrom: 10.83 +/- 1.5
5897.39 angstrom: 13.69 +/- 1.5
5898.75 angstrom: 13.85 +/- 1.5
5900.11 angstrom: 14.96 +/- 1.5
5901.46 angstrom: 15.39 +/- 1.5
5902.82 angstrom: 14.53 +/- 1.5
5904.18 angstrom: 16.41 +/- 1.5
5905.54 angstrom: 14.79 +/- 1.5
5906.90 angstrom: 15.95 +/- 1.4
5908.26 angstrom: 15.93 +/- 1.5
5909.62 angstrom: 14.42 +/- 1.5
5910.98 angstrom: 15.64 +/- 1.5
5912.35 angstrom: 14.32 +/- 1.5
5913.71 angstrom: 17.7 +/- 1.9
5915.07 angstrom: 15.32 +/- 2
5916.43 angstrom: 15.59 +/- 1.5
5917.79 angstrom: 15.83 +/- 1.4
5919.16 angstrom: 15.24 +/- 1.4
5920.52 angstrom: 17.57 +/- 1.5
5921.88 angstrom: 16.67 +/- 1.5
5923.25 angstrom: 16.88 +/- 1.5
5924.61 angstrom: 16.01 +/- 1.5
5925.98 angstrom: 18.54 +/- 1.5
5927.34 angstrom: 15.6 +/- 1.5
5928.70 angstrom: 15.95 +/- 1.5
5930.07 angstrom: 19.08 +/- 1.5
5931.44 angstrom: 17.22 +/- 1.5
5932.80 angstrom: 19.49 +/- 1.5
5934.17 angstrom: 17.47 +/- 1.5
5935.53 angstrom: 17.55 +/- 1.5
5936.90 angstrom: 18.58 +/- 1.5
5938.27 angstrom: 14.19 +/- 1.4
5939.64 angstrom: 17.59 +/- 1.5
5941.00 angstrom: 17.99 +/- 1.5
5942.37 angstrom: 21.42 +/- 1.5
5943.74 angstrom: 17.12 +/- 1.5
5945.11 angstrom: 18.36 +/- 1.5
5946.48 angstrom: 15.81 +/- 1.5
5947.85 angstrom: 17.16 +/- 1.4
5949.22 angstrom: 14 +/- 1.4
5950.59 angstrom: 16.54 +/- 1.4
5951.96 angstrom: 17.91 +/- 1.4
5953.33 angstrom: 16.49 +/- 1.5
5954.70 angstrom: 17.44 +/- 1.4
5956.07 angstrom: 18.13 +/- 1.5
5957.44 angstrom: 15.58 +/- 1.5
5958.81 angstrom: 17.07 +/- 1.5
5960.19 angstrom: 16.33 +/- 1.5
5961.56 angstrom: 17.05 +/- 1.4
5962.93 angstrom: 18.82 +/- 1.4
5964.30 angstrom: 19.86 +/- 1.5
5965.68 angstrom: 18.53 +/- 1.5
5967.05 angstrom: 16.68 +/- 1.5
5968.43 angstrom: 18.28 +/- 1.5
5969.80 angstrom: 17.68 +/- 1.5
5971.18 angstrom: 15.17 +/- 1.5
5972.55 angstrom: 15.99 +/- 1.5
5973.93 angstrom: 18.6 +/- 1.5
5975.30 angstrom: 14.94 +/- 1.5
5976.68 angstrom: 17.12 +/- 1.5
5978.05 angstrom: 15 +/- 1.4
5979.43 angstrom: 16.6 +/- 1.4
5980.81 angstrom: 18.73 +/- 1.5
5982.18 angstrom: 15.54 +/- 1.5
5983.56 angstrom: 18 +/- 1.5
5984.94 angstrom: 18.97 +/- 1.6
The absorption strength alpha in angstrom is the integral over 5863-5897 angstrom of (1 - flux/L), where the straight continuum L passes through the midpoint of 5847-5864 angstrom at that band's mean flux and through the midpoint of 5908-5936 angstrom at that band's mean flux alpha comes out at 3.7 angstrom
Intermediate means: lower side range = 17.4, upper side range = 16.6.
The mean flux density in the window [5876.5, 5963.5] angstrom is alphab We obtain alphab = 16.1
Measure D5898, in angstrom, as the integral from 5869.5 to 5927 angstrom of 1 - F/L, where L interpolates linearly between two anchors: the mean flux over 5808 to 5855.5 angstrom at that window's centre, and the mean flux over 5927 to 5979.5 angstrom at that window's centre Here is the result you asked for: 6.9 angstrom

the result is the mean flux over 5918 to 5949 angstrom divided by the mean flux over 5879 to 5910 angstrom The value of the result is 1.2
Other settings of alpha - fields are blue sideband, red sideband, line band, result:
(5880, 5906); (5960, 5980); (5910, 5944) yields -3.1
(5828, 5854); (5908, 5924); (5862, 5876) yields 0.8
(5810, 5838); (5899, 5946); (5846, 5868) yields 0.0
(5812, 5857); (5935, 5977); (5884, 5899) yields 3.7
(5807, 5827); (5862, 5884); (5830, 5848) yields -0.9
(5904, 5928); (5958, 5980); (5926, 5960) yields -1.4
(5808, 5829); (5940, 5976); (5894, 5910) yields 2.8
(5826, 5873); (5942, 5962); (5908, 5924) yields 1.2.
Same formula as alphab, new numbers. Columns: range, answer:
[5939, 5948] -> 18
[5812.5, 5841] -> 17.8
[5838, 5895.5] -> 16.3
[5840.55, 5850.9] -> 18.1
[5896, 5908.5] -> 14.8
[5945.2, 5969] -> 17.2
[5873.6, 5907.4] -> 14.8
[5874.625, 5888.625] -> 15.8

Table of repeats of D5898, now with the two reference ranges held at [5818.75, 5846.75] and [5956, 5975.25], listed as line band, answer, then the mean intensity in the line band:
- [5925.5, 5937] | -0.16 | 17.7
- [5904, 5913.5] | 1.13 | 15.4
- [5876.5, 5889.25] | 1.53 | 15.5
